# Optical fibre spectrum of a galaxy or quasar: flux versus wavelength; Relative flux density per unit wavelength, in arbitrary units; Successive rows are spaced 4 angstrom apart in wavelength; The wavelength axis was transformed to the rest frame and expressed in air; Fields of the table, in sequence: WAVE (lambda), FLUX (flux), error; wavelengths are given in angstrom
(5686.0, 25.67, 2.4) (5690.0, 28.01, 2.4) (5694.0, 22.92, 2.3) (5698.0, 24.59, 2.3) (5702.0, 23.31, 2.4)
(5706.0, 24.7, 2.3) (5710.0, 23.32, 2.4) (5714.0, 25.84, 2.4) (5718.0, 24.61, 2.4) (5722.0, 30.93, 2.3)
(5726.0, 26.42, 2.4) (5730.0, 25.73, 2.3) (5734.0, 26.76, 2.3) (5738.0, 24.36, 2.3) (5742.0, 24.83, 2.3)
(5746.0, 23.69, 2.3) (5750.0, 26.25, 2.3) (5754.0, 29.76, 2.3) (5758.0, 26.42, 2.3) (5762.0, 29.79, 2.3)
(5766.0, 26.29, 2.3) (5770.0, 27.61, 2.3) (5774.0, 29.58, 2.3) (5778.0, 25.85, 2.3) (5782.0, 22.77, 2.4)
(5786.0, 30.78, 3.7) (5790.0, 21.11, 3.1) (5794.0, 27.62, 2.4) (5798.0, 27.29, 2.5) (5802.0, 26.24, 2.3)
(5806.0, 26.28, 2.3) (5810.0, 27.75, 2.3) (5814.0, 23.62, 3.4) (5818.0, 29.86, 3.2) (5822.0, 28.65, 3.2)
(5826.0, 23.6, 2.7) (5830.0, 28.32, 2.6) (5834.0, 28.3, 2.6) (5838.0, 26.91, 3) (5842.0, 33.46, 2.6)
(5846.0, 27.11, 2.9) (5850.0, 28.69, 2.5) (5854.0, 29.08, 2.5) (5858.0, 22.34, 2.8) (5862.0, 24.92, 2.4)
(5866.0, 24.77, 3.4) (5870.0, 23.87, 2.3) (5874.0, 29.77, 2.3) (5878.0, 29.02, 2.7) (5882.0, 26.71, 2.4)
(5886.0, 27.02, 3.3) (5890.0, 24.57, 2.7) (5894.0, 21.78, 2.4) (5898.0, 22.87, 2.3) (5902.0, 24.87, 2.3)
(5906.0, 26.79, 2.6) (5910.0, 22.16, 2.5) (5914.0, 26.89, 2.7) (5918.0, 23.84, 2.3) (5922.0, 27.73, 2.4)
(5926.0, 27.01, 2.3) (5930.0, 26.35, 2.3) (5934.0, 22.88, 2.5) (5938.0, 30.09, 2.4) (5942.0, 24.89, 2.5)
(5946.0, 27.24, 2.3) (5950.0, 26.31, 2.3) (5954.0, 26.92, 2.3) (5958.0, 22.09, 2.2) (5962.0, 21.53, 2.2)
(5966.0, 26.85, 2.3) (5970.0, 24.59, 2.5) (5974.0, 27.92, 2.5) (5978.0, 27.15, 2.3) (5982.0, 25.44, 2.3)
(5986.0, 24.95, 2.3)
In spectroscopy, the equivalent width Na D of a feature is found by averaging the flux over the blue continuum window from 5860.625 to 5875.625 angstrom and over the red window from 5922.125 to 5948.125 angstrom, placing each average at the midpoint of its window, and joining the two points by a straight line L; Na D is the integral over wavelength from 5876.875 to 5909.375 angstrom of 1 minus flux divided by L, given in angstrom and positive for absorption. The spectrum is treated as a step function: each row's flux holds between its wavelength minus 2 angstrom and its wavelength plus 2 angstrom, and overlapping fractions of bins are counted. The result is 1.03 angstrom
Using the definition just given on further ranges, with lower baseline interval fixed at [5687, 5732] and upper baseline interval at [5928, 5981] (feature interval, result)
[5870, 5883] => -1.14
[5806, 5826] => -1.06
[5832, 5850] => -2.31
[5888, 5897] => 0.89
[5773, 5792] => -0.19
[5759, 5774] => -1.45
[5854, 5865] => 0.40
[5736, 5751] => 0.50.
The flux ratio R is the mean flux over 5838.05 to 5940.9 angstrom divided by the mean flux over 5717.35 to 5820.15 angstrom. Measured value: 1.0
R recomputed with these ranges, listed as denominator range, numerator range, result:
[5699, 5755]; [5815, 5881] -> 1.07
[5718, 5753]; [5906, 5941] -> 0.99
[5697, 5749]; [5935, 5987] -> 1.02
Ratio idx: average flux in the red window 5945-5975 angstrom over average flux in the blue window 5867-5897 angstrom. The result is 0.97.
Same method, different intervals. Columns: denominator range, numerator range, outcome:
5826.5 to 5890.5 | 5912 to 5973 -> 0.95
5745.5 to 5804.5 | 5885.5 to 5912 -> 0.90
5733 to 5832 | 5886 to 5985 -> 0.95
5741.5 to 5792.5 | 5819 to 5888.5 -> 1.02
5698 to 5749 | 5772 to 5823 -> 1.05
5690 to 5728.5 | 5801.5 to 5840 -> 1.06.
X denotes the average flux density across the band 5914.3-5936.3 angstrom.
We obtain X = 25.7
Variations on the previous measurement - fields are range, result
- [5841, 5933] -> 26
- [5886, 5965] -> 25.2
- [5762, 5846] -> 27.2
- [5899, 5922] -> 25.1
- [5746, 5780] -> 27.5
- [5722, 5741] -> 26.3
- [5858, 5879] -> 26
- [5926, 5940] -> 26.5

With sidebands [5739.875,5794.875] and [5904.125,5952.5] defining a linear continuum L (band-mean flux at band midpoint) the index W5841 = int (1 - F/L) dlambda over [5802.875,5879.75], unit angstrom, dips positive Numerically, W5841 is -2.44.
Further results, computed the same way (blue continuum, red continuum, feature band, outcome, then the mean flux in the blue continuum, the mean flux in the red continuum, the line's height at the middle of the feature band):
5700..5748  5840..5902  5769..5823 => -1.85 angstrom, 25.4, 26.3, 25.9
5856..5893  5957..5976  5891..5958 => -0.60 angstrom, 25.8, 24.7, 25.2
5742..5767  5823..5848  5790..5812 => 0.81 angstrom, 26.9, 28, 27.5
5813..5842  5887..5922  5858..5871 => 0.93 angstrom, 27.6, 24.5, 26.1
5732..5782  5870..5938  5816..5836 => -1.19 angstrom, 26.6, 25.7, 26.2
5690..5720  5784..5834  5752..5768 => -1.48 angstrom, 24.4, 26.8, 25.7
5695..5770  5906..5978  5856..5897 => 0.57 angstrom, 26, 25.7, 25.8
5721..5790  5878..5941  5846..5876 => -0.41 angstrom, 26.7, 25.5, 25.9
